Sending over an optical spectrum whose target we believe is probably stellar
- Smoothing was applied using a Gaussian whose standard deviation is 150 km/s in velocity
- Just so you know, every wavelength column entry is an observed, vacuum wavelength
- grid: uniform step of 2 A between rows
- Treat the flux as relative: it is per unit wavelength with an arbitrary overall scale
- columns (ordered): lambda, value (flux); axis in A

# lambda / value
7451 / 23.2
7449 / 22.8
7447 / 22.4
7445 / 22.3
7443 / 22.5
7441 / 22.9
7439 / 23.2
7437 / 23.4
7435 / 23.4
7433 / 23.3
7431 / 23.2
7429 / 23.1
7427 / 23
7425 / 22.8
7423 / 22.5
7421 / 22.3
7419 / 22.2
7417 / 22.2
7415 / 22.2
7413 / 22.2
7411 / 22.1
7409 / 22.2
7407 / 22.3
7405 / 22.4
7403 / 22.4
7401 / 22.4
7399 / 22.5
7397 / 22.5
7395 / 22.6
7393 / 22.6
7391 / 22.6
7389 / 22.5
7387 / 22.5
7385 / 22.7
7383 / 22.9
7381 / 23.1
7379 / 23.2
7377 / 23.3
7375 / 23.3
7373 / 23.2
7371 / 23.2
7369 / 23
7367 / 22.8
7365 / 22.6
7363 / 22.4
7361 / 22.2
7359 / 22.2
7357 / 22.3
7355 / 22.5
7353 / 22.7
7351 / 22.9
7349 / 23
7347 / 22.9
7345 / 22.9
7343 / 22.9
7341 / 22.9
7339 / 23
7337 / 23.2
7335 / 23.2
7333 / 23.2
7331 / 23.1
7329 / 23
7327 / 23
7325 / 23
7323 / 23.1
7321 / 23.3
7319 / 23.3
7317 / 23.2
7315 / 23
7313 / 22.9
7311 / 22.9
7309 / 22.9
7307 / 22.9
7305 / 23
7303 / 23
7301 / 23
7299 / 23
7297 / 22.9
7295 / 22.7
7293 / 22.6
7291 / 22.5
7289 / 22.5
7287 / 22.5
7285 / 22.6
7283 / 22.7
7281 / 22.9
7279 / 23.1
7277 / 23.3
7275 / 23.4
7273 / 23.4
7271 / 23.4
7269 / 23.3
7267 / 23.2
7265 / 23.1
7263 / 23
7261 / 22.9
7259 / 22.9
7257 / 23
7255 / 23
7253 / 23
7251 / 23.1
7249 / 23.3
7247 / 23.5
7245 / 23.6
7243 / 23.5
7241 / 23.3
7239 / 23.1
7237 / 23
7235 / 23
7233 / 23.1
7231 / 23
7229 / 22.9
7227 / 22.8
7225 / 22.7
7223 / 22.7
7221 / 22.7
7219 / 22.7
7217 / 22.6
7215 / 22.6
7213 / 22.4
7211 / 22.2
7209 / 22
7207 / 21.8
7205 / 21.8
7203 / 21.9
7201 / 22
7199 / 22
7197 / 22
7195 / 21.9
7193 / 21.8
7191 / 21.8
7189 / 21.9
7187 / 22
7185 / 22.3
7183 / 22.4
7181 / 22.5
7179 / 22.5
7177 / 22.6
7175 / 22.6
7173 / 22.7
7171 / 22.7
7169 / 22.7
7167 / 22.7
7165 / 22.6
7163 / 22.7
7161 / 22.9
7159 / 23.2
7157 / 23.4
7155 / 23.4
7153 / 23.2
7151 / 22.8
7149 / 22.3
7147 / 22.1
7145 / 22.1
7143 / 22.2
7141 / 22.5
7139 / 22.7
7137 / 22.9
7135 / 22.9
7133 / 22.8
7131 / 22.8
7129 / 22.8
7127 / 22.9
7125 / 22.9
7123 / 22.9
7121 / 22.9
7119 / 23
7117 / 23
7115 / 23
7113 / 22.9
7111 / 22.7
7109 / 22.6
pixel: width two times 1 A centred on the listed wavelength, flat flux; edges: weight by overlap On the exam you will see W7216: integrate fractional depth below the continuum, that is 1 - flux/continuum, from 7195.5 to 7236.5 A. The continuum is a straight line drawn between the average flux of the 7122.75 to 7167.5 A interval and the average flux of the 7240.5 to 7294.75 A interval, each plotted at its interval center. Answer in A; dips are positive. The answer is 0.9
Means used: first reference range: 22.8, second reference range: 23.1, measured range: 22.4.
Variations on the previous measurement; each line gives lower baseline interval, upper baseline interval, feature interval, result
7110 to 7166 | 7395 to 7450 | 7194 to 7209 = 0.6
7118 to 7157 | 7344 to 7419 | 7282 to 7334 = -0.6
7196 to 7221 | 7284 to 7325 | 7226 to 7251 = -0.9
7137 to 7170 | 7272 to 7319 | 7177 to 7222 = 1.2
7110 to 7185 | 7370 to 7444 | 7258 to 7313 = -0.5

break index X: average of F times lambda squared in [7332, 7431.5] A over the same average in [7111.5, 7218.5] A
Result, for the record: 1.1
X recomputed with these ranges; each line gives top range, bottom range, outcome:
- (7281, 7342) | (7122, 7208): 1.06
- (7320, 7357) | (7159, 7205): 1.07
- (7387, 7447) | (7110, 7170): 1.07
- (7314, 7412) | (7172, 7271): 1.05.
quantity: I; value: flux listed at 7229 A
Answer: 22.9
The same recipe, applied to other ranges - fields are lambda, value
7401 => 22.4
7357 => 22.3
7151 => 22.8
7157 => 23.4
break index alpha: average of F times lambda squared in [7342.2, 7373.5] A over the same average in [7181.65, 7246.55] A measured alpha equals 1.1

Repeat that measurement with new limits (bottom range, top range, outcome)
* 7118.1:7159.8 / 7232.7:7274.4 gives 1.05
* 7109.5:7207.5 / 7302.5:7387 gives 1.07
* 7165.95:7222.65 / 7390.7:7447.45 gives 1.08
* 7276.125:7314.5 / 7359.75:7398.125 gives 1.02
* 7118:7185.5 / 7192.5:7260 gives 1.02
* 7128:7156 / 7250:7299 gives 1.05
